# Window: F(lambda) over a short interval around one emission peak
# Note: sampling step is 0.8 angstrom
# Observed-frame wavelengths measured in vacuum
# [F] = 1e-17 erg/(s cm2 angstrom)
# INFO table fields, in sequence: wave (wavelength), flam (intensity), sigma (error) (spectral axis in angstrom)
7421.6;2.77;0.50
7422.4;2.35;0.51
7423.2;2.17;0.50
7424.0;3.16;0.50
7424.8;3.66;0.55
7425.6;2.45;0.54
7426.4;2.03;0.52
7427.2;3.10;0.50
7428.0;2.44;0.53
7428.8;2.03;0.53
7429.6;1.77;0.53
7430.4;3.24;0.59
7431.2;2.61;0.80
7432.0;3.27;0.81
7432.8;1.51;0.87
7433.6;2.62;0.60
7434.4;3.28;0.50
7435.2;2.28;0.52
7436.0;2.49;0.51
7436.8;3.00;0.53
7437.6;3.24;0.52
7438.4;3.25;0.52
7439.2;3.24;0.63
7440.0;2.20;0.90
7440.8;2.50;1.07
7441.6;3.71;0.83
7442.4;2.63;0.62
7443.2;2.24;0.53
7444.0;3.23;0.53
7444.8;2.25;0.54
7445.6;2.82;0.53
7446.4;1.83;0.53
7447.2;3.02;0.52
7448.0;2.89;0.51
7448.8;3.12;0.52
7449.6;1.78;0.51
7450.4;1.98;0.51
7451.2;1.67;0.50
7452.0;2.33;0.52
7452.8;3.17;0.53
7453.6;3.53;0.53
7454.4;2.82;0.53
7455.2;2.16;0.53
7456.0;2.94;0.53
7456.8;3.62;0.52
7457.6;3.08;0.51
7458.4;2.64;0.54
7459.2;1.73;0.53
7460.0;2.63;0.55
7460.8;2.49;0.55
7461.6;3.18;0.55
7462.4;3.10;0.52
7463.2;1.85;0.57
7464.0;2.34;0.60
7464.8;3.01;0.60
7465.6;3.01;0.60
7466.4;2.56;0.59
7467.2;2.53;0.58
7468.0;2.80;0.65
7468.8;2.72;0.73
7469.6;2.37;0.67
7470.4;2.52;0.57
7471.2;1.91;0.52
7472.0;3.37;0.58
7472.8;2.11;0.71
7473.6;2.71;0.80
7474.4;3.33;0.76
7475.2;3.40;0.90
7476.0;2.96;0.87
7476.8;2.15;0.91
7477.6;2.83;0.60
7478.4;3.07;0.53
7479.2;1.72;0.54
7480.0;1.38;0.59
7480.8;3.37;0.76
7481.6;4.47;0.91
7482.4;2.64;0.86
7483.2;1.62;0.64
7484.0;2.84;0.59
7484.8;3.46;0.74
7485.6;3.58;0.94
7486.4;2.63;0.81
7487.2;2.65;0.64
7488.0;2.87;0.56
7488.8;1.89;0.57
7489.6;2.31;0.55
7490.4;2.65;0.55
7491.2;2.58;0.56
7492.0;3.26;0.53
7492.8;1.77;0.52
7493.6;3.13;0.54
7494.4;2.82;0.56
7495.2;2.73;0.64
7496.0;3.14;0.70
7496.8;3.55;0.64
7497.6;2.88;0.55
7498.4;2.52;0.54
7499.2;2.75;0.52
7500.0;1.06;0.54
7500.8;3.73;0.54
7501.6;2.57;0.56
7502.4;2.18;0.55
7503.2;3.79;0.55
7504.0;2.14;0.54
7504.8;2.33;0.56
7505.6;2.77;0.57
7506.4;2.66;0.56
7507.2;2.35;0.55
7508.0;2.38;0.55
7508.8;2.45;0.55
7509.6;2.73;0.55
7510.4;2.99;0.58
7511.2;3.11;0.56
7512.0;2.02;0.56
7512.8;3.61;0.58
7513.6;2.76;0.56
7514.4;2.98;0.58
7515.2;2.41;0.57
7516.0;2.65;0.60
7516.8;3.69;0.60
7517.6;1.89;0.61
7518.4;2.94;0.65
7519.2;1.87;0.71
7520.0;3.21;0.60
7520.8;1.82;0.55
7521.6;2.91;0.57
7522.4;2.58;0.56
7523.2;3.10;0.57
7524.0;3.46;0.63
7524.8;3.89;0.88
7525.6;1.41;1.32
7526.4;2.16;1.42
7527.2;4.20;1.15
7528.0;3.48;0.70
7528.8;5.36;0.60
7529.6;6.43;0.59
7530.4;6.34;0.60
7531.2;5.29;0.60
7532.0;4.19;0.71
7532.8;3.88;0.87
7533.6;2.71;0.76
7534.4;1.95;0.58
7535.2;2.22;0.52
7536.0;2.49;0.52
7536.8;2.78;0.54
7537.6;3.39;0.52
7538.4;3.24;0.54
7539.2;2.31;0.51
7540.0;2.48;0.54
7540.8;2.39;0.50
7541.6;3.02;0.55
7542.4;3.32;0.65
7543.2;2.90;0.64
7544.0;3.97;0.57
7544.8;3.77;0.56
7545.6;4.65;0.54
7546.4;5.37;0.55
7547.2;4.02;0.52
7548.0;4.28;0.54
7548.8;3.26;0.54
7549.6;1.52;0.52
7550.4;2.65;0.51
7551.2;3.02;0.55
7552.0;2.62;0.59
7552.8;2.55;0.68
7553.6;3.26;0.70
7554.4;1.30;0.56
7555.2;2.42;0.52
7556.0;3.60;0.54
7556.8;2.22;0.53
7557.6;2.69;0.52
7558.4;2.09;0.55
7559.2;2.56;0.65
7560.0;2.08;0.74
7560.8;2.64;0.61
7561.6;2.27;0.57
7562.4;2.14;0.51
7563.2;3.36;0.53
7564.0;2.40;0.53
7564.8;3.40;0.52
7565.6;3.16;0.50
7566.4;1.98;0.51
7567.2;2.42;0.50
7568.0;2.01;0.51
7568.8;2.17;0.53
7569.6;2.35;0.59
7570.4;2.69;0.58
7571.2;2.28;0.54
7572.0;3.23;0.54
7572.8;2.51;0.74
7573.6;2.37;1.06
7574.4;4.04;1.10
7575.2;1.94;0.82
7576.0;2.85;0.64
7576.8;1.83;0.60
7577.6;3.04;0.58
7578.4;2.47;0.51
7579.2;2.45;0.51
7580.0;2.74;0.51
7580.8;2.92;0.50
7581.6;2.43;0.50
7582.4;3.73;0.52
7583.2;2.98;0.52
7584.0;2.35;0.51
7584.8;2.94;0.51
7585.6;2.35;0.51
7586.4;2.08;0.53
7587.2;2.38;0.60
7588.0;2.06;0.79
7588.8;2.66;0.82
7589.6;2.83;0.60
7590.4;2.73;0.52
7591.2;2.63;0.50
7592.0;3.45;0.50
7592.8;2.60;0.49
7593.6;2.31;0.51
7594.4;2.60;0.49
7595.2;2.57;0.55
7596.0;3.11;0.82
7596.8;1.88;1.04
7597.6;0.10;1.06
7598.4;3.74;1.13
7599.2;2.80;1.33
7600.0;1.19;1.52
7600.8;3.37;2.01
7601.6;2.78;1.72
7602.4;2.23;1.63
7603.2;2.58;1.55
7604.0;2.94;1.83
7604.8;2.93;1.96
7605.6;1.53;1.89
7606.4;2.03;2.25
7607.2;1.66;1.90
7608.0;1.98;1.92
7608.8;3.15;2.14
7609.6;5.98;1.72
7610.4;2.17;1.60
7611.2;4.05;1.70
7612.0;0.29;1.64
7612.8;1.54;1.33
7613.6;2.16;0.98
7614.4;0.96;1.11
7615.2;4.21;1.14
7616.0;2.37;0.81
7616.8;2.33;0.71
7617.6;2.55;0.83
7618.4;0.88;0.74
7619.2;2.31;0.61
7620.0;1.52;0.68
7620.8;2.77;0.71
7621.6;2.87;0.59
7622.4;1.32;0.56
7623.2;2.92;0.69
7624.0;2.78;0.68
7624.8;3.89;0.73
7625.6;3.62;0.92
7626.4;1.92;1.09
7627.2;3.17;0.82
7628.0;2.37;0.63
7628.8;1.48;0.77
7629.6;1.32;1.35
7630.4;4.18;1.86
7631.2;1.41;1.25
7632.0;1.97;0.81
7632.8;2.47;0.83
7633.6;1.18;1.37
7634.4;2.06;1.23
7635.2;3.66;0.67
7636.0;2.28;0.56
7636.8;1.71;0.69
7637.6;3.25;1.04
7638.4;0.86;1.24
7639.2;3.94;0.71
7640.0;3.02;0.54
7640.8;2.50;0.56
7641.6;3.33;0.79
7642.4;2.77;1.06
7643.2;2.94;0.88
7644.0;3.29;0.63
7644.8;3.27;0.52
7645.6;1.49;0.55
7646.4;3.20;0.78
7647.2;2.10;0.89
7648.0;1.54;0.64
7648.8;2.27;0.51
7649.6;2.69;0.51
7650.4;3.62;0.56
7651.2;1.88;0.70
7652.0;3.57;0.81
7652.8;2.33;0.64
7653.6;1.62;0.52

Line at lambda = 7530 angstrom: [S II]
